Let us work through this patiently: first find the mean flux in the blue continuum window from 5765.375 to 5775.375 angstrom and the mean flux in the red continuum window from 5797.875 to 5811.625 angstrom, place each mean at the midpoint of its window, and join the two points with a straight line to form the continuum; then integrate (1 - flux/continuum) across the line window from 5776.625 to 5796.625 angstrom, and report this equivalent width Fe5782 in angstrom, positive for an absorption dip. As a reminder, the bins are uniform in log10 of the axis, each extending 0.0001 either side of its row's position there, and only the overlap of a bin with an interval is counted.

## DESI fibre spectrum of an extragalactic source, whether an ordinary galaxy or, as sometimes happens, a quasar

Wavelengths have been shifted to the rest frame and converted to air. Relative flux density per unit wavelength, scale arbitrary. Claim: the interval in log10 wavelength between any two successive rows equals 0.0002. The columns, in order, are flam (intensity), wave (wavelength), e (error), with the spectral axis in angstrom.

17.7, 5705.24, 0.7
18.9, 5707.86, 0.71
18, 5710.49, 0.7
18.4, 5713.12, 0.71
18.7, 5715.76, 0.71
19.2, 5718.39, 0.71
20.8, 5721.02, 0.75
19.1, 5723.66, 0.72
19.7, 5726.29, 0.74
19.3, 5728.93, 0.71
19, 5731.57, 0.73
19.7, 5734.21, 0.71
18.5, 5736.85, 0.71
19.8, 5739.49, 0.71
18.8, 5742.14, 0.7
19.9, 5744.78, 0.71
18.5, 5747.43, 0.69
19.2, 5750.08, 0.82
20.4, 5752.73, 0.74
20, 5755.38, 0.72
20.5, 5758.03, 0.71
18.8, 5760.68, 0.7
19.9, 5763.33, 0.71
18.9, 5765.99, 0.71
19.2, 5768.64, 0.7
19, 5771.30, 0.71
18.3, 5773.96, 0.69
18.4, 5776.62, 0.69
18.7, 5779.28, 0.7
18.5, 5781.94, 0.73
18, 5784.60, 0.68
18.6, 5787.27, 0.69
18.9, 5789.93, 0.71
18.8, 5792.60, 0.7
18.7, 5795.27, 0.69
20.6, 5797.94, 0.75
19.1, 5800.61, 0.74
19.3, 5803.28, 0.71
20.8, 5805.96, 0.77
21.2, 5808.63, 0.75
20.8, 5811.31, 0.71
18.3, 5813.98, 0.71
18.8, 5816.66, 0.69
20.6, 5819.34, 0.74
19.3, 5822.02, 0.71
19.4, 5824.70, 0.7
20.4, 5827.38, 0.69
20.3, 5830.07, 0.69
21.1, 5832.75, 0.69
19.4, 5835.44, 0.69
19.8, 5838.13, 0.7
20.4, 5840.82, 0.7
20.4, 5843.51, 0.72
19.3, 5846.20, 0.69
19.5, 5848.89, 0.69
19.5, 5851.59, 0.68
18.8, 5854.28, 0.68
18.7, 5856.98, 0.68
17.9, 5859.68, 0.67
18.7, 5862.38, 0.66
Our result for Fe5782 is 0.9 angstrom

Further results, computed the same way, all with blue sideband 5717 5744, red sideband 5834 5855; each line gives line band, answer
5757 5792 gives 1.11 angstrom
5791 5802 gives 0.15 angstrom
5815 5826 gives 0.07 angstrom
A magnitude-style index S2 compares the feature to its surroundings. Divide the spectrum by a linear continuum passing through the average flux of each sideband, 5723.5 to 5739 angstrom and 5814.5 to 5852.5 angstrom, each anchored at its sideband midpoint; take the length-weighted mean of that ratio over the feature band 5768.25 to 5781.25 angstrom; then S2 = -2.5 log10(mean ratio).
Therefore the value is 0.05 mag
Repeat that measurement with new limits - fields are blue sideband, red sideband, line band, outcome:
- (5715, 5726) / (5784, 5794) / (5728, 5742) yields 0.01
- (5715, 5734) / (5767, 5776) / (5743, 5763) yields -0.03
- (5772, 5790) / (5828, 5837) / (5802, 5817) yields -0.03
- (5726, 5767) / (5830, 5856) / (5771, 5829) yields 0.02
